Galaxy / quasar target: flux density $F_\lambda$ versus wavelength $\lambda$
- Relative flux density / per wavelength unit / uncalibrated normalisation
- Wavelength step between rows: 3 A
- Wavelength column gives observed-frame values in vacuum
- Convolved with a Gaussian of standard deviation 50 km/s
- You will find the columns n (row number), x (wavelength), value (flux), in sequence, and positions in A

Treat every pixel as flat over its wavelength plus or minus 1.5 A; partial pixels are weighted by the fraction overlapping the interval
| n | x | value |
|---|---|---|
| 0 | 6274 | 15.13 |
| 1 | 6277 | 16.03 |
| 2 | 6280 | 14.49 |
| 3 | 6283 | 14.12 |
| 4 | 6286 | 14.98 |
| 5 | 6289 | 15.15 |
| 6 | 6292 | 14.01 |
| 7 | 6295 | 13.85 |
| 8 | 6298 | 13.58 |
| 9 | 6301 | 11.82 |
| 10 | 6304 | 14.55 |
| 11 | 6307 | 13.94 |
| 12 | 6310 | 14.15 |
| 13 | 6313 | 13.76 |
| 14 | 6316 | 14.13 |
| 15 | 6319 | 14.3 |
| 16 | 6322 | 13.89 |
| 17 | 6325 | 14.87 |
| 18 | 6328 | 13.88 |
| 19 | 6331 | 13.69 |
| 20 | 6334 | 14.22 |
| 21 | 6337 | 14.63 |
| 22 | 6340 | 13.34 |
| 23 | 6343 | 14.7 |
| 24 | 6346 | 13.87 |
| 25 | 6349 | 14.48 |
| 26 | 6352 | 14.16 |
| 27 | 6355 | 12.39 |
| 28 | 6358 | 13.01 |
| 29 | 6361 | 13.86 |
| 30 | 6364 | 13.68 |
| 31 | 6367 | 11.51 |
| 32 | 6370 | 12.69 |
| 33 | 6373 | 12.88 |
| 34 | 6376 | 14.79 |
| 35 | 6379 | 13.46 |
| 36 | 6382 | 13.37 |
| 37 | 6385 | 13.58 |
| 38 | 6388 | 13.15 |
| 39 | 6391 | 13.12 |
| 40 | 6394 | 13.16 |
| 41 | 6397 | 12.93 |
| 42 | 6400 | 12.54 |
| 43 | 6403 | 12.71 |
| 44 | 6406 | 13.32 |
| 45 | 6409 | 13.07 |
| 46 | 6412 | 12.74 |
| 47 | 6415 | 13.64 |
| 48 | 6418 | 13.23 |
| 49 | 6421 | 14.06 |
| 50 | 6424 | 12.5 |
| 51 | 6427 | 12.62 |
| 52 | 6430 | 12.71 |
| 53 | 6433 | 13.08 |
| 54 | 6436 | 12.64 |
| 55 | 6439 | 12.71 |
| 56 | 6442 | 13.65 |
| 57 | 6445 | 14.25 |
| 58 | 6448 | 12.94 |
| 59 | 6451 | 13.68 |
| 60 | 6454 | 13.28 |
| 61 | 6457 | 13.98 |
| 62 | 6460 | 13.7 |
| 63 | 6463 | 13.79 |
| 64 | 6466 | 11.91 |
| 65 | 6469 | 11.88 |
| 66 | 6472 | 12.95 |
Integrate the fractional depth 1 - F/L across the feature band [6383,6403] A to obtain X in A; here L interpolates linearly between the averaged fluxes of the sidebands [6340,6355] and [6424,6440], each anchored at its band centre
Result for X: 0.4 A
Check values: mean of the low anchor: 14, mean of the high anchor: 12.7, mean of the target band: 13.1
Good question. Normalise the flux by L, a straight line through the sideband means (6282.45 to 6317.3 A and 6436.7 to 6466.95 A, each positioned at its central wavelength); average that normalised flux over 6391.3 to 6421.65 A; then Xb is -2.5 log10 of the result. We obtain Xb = 0.04 mag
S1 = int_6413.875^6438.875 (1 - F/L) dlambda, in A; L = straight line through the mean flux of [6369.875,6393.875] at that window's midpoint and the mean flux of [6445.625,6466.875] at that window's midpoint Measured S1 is 0.7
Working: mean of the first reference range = 13.4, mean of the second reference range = 13.4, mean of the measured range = 13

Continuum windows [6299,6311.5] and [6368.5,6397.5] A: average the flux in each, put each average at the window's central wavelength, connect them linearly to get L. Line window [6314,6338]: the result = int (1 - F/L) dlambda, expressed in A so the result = -1.1 A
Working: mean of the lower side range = 13.6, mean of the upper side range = 13.3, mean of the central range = 14.2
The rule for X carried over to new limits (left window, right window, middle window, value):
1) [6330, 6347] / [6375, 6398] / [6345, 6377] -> 0.97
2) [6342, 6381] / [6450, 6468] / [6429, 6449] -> 0.32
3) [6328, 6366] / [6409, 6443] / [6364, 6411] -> 1.10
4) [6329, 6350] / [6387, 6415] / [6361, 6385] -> 0.44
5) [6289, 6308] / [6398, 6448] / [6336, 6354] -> -0.85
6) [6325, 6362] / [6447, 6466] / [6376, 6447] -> 2.35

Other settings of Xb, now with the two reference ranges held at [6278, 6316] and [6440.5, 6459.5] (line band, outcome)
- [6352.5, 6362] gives 0.06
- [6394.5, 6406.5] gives 0.07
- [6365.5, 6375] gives 0.11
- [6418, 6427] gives 0.04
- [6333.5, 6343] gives -0.02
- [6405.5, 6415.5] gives 0.05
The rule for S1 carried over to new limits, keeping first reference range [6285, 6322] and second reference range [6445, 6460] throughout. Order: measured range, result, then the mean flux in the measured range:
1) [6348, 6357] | 0.2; 13.6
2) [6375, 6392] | 0.3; 13.6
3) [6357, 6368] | 0.6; 13.1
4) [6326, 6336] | -0.1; 14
